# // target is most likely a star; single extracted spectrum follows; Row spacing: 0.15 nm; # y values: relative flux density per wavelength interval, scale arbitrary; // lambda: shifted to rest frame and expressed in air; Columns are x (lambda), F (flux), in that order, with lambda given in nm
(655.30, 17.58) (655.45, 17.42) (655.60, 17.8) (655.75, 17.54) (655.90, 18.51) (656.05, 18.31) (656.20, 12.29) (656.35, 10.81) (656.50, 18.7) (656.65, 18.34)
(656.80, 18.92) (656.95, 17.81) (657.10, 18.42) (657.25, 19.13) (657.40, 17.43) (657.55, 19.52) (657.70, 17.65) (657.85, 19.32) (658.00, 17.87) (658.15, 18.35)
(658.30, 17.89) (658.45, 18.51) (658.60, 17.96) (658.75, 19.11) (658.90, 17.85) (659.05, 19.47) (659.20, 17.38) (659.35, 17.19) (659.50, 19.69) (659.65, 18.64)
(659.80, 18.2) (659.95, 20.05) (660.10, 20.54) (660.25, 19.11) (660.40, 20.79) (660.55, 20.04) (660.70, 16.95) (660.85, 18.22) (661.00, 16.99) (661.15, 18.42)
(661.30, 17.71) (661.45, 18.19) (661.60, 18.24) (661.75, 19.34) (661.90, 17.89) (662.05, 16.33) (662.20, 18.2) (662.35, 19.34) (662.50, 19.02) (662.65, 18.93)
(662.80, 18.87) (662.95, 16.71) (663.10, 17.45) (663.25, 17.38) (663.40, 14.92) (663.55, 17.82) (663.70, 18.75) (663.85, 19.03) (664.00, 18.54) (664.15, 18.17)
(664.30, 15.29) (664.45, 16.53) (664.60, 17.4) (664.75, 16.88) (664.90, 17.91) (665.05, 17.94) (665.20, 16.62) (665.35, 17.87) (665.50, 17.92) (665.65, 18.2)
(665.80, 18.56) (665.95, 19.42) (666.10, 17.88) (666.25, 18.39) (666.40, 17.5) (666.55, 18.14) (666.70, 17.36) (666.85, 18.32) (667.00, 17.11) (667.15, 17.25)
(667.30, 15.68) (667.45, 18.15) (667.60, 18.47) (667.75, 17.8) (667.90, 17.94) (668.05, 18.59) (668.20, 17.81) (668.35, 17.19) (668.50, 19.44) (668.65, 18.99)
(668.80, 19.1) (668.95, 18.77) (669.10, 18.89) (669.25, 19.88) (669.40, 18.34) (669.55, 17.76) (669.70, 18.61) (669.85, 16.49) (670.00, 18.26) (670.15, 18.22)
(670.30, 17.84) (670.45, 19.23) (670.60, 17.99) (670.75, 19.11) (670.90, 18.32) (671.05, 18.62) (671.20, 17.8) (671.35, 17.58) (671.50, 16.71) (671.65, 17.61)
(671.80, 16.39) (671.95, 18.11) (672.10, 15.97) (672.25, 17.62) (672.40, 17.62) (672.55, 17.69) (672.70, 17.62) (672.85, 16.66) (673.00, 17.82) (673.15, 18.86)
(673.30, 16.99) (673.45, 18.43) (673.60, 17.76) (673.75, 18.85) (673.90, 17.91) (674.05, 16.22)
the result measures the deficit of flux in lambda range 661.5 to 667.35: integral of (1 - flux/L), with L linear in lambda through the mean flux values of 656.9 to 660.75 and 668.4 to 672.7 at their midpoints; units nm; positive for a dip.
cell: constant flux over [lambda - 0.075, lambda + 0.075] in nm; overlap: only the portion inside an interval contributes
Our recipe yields 0.19 nm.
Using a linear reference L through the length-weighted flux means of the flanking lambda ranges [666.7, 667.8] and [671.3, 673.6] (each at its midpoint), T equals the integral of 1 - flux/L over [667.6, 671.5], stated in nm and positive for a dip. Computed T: -0.183 nm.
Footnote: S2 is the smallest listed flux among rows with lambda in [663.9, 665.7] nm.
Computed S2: 15.29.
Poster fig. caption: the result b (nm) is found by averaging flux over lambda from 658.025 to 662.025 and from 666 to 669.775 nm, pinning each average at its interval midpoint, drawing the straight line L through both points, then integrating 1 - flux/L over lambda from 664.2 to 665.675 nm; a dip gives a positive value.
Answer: 0.08 nm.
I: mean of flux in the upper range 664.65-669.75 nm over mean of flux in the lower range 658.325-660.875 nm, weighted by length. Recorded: 0.96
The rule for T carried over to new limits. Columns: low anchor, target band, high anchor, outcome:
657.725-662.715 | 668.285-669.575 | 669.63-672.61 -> -0.059 nm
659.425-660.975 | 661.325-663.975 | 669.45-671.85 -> 0.118 nm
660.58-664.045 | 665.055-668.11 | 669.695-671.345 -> 0.039 nm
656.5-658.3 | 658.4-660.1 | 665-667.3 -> -0.032 nm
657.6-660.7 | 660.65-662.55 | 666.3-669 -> 0.046 nm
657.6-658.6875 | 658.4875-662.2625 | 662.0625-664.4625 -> -0.092 nm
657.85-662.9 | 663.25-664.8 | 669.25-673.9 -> 0.082 nm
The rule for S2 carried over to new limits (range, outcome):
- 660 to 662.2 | 16.33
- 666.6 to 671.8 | 15.68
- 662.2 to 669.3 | 14.92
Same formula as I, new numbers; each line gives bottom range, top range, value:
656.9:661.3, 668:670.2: 0.99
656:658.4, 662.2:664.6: 1.01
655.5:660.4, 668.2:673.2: 1.00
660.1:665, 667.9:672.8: 1.00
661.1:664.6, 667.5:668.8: 1.03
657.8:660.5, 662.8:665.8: 0.93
